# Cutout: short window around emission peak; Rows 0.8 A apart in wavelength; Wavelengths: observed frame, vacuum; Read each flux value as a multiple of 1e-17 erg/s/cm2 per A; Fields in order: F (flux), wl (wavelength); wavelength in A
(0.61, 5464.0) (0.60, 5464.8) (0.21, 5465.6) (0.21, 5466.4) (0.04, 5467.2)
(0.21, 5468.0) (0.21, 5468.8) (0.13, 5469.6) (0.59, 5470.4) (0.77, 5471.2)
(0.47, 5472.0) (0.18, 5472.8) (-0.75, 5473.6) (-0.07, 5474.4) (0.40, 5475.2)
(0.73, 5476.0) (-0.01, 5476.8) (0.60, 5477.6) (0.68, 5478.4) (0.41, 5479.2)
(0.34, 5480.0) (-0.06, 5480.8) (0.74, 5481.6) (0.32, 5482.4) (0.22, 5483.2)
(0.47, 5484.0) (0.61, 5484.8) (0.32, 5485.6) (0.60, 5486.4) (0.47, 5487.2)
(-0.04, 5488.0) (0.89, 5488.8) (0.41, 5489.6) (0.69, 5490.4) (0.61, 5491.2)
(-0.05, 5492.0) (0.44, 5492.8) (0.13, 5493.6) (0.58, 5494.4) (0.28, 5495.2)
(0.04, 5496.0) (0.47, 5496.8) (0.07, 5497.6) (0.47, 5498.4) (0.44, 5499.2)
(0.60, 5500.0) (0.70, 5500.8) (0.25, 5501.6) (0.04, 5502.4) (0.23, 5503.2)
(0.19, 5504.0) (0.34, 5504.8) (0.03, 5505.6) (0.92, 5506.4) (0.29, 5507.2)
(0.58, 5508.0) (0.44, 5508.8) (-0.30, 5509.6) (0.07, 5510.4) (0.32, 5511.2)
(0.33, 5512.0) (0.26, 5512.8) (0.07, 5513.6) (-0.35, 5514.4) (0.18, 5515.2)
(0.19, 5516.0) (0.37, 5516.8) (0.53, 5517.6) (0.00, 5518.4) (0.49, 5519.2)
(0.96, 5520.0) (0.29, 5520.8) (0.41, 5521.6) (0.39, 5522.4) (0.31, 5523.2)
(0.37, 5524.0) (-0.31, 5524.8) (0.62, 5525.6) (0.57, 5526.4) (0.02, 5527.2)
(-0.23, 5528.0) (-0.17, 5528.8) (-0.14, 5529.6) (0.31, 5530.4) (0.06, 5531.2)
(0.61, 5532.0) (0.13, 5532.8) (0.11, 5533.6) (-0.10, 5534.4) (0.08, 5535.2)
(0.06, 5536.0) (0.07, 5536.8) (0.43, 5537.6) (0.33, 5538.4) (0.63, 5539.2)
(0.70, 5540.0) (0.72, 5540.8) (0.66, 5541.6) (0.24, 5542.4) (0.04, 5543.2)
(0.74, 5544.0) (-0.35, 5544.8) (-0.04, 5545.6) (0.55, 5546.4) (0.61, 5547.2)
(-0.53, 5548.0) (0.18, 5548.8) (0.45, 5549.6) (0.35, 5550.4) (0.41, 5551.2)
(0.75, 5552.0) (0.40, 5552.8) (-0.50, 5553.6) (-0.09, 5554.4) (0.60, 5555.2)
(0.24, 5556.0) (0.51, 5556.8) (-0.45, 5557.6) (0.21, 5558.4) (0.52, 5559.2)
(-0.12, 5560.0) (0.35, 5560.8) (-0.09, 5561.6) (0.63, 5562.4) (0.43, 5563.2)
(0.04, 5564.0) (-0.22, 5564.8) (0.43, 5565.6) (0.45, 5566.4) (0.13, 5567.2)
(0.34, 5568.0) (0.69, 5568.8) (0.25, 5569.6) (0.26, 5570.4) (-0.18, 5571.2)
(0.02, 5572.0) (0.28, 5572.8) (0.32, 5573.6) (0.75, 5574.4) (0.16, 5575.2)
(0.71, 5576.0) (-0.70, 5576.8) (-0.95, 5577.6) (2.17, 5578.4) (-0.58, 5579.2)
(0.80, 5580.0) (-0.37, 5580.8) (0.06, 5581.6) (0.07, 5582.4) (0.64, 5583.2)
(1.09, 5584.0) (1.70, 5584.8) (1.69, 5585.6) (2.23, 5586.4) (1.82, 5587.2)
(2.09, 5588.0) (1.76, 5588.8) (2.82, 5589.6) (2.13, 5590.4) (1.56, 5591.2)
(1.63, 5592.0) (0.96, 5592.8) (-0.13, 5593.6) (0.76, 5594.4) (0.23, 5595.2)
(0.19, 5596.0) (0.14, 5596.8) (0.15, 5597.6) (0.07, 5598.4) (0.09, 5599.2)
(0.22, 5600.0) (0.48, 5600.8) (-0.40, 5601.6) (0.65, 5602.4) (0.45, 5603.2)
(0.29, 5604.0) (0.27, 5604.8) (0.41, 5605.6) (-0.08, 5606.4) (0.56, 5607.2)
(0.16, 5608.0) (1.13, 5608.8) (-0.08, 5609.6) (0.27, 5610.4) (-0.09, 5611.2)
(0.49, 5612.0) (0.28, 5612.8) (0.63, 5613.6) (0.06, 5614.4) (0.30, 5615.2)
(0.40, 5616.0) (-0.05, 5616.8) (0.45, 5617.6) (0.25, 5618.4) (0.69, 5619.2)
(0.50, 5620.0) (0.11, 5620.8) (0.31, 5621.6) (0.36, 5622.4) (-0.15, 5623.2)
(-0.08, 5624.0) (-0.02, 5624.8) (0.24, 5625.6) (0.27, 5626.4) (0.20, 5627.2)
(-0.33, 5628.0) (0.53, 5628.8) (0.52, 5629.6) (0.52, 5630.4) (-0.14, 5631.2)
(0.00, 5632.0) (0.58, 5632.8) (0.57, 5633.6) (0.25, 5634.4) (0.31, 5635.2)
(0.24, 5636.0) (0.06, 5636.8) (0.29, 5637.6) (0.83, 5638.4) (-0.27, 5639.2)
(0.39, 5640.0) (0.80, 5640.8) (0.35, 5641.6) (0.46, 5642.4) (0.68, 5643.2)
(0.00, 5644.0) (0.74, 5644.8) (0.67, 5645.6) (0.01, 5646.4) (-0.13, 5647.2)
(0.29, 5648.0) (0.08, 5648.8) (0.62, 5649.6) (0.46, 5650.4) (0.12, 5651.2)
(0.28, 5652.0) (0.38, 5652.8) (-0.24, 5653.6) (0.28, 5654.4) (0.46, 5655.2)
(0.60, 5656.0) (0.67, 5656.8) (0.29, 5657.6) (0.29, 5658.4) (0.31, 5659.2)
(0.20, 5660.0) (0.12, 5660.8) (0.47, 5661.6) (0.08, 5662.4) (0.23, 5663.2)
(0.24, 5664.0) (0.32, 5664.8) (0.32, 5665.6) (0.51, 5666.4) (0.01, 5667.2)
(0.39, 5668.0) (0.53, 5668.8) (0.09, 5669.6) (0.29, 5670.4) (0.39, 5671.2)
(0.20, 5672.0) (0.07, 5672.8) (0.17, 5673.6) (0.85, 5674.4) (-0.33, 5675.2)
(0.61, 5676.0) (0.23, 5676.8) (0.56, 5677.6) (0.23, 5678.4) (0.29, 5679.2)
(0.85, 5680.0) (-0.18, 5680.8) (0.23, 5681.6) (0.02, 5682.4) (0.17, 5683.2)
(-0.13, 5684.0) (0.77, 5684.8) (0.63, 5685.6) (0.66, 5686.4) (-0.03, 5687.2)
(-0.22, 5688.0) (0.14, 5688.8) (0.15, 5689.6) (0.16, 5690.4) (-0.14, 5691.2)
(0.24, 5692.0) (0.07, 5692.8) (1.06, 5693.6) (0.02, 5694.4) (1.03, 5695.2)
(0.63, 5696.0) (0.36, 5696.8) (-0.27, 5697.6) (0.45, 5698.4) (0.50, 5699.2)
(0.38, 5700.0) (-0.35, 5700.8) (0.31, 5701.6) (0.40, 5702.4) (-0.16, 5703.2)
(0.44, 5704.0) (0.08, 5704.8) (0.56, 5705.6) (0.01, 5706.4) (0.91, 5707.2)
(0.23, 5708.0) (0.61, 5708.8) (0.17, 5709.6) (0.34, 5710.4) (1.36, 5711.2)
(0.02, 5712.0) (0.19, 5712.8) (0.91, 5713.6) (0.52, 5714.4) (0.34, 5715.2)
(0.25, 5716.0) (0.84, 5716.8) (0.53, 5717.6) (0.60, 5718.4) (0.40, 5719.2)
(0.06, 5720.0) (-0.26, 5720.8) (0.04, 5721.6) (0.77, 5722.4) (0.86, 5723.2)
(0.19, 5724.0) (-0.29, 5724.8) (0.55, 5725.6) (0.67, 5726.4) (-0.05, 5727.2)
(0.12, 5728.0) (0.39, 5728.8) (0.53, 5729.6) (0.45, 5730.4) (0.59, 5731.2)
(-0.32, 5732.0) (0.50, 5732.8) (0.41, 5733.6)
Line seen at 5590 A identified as [O II]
